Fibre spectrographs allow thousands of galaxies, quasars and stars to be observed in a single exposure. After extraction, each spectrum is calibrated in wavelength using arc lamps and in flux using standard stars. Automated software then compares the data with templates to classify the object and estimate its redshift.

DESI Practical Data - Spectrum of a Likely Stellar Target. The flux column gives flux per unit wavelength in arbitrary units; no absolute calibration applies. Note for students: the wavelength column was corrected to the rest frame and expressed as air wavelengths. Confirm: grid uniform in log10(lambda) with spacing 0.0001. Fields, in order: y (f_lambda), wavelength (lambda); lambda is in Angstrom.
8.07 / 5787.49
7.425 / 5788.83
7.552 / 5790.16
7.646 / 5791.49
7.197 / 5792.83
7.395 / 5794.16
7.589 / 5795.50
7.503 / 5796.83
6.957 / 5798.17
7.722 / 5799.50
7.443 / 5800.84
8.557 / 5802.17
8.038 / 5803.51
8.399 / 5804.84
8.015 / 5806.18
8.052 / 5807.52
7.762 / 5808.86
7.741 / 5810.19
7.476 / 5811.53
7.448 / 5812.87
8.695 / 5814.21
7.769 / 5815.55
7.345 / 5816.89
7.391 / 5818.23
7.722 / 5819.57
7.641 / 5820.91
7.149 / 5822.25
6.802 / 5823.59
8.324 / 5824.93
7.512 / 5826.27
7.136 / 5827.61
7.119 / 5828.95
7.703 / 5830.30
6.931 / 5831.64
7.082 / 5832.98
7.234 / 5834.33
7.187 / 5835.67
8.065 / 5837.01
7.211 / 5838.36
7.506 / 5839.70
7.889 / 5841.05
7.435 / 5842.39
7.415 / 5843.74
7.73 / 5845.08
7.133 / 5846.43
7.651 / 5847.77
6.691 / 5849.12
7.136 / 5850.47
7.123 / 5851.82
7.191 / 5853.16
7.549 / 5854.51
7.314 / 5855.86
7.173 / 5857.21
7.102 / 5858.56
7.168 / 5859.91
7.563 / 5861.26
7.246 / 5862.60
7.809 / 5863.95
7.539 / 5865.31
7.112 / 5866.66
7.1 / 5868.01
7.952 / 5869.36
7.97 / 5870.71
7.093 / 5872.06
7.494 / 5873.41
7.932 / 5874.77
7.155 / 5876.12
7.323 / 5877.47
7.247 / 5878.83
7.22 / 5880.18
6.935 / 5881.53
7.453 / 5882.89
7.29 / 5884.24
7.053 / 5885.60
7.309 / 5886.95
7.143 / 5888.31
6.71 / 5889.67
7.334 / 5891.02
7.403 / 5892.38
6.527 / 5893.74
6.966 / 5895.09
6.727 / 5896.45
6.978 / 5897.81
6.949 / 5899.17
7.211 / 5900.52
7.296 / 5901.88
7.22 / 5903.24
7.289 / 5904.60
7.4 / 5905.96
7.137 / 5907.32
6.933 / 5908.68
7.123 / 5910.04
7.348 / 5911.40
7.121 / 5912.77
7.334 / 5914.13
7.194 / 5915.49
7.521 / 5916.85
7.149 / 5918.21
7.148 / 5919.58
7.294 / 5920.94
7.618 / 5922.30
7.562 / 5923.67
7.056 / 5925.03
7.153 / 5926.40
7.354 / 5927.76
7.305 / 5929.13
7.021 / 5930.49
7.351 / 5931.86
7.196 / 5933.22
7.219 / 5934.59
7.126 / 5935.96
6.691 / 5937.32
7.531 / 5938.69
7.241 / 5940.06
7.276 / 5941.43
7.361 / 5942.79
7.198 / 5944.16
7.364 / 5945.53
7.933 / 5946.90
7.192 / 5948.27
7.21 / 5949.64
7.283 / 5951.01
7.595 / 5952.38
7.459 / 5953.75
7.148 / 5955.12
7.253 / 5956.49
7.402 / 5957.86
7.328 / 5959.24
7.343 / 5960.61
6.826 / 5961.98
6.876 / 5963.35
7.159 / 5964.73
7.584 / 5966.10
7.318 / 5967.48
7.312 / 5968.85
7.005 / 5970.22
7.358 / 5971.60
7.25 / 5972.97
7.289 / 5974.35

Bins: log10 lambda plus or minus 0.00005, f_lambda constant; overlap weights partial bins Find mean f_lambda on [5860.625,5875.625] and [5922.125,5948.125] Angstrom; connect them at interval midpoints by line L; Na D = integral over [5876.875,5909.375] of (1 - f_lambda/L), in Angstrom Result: 1.3 Angstrom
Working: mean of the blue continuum 7.53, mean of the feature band 7.13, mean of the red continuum 7.28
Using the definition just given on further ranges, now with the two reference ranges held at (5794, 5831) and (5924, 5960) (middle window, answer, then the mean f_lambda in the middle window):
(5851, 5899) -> 1.41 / 7.26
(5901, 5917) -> 0.31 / 7.23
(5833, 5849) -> 0.26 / 7.45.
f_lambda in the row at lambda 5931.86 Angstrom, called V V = 7.351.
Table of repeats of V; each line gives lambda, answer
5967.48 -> 7.318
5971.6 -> 7.358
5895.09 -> 6.966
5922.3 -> 7.618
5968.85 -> 7.312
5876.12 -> 7.155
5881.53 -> 6.935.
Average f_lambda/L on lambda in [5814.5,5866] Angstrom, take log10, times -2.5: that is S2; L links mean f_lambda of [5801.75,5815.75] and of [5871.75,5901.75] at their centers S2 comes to 0.04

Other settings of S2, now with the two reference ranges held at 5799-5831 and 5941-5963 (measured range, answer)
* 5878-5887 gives 0.04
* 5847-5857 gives 0.05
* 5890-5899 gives 0.08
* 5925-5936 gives 0.03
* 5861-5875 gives 0.01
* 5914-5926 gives 0.01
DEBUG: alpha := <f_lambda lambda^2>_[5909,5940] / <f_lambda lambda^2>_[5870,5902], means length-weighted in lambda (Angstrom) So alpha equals 1.02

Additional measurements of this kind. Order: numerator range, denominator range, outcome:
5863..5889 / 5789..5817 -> 0.98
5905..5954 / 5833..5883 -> 1.01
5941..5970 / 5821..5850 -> 1.03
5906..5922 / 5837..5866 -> 1.00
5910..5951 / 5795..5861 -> 1.00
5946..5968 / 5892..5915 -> 1.05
